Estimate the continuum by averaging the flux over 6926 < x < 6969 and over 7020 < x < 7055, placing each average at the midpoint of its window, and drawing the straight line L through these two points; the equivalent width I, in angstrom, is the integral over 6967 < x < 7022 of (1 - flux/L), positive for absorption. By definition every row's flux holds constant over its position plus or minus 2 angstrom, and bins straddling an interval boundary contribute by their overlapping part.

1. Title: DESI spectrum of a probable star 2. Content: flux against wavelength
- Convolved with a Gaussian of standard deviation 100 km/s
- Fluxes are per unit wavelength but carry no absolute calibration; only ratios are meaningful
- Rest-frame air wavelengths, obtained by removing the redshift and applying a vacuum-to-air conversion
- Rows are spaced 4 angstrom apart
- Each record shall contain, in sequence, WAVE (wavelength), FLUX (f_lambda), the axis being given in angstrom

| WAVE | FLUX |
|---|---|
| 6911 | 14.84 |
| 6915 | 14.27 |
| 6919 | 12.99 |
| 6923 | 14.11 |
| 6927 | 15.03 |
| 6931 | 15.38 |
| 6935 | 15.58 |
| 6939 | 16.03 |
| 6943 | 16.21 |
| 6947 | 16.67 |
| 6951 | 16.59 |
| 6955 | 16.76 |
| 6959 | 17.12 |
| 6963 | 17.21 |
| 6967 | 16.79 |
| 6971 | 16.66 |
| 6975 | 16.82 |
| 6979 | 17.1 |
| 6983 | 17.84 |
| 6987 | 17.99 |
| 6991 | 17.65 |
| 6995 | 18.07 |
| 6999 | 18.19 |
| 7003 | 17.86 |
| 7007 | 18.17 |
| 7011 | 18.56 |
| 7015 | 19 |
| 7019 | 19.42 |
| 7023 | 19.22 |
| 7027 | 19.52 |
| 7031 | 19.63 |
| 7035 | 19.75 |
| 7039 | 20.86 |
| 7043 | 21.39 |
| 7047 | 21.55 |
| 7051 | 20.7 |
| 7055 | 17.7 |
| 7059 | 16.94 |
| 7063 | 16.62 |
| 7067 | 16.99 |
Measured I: 1.2 angstrom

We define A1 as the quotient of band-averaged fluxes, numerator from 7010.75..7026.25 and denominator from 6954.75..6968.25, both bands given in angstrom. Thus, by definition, 1.13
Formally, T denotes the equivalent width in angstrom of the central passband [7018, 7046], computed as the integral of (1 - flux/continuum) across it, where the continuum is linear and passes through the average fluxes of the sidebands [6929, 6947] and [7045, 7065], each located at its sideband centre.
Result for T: -2.9 angstrom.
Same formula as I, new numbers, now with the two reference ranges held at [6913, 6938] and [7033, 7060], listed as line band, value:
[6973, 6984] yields -0.2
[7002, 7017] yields -0.1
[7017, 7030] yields -0.3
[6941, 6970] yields -1.5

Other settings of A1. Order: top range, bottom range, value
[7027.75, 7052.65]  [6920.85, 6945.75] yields 1.34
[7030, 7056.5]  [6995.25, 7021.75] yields 1.10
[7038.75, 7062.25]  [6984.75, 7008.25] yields 1.09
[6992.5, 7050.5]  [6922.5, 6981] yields 1.19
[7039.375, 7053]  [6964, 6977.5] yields 1.26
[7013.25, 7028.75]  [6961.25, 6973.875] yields 1.14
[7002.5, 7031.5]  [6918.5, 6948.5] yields 1.23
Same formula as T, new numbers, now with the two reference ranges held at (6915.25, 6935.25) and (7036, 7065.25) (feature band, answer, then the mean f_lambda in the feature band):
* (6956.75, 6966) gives -0.70 angstrom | 17.1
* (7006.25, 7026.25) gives -1.01 angstrom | 19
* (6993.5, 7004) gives -0.42 angstrom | 18.1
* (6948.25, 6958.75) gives -0.77 angstrom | 16.7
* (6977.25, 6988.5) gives -0.60 angstrom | 17.6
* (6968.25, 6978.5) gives -0.26 angstrom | 16.8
